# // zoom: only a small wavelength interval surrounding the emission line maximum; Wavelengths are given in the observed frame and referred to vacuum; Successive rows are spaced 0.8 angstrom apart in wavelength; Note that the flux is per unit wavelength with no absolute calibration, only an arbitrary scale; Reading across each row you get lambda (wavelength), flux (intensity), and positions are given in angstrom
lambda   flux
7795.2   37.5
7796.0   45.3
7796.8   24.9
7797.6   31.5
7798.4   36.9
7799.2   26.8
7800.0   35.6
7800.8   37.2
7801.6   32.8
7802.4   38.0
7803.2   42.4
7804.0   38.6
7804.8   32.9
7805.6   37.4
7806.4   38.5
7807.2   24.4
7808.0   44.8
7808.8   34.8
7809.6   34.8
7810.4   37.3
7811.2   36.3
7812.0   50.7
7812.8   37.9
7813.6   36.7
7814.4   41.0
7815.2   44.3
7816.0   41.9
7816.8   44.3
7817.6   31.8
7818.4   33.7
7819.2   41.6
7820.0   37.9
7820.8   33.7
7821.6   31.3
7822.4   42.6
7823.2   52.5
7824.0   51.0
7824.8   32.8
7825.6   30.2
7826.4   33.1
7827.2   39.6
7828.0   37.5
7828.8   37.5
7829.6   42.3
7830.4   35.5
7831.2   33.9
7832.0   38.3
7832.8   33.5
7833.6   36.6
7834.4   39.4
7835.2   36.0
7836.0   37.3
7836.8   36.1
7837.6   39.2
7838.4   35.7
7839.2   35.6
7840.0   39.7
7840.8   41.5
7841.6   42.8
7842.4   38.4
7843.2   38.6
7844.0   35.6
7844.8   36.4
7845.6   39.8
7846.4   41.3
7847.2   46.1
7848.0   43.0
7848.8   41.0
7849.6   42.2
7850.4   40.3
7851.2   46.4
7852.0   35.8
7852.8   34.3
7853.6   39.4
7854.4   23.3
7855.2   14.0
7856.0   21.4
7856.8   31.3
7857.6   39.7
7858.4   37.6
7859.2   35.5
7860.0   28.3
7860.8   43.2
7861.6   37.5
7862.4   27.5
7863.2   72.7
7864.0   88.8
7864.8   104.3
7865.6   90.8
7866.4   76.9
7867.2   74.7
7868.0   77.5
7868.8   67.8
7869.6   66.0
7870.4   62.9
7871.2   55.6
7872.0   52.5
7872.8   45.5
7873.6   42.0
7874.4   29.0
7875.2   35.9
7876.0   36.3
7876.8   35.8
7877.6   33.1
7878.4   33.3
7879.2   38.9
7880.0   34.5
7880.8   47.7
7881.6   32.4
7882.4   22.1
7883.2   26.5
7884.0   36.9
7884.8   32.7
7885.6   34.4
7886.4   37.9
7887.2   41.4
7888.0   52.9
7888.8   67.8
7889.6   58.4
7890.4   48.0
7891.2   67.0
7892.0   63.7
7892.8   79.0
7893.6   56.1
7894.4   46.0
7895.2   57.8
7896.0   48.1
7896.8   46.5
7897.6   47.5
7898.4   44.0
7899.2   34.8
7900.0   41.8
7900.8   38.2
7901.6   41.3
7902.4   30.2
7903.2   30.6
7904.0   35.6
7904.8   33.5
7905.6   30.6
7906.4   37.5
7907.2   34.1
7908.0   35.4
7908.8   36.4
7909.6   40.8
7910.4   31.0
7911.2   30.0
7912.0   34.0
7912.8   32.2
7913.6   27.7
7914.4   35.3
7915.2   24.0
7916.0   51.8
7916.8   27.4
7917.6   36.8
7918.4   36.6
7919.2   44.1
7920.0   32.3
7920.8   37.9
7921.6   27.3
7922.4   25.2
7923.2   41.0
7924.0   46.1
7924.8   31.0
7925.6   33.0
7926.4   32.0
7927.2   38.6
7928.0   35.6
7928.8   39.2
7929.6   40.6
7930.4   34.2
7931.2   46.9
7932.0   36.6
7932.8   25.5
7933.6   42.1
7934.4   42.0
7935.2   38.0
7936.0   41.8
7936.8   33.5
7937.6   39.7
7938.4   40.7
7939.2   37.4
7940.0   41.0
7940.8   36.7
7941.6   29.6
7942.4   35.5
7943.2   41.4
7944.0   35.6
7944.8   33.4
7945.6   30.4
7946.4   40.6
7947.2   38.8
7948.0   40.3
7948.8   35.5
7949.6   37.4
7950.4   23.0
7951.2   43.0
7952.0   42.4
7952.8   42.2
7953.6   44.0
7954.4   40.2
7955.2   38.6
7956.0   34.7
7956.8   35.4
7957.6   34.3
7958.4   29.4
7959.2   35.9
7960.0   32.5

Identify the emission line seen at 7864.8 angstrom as H-alpha 6563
